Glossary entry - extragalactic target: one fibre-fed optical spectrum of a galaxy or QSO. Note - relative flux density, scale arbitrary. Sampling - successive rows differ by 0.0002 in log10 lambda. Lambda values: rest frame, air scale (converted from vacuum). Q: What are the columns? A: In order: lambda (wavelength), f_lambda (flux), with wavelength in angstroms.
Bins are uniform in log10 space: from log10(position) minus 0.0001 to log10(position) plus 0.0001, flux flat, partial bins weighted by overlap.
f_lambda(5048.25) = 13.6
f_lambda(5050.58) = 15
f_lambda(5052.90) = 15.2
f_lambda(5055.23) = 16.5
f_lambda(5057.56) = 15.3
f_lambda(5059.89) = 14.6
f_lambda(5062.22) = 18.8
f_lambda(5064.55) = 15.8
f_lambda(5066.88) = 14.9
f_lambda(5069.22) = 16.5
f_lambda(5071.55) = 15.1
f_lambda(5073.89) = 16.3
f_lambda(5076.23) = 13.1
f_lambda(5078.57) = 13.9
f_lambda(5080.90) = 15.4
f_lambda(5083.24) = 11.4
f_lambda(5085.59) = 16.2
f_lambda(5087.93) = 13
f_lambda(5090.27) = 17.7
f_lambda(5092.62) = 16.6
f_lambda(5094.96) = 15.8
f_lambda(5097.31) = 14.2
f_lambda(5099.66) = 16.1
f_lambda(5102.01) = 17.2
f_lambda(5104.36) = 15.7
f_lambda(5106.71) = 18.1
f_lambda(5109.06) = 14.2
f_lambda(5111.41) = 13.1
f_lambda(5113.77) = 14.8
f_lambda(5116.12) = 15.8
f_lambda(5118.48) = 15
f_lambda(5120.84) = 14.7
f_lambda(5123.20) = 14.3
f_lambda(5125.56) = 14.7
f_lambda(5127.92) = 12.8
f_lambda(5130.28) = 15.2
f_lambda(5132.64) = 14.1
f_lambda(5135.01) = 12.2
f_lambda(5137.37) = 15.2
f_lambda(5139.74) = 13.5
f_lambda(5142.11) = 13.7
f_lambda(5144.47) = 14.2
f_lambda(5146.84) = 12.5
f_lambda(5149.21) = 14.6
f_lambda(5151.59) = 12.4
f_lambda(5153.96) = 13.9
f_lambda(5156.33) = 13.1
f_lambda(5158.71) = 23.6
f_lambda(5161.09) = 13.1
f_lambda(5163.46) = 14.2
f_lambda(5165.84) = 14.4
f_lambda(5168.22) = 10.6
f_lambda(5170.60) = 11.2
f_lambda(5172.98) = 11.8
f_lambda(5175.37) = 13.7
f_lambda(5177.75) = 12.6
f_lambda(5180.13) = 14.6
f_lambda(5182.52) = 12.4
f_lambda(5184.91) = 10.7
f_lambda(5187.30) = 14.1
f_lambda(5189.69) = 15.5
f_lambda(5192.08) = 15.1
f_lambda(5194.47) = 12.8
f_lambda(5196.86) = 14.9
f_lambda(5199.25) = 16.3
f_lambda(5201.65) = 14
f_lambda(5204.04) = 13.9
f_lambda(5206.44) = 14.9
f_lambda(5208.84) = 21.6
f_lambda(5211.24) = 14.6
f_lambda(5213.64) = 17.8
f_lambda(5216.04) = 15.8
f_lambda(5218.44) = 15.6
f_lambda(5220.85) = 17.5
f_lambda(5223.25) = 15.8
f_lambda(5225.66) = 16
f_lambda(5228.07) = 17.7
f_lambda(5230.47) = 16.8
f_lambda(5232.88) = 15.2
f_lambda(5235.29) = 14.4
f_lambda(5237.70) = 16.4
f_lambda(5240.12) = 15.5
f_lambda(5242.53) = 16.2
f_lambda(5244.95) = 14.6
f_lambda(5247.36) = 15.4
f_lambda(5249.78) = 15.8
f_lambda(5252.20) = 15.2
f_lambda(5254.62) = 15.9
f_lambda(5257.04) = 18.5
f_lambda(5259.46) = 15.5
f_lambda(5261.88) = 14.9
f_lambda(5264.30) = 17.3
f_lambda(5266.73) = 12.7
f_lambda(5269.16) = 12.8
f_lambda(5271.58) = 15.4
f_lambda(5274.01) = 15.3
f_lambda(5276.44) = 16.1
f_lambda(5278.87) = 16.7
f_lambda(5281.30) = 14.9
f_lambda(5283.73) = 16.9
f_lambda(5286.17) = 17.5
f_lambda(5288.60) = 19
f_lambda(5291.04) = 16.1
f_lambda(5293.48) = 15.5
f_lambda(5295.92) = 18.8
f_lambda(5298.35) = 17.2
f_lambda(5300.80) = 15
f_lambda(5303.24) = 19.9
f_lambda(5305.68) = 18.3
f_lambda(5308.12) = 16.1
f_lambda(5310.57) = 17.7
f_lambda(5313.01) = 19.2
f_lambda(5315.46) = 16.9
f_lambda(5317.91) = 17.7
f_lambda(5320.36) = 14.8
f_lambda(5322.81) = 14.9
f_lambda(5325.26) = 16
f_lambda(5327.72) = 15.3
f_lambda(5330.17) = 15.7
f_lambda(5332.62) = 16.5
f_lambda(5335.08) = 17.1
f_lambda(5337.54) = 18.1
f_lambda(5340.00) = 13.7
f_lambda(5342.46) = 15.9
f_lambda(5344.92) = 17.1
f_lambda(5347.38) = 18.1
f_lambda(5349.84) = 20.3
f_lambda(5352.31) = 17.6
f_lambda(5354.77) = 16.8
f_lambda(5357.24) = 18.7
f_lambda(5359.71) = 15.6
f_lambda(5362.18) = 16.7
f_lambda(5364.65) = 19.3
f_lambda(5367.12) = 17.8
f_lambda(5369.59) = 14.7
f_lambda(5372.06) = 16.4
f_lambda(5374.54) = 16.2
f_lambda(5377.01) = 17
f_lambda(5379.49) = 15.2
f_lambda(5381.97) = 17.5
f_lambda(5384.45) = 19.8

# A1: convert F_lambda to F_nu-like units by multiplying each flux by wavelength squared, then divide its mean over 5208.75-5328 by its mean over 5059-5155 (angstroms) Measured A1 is 1.17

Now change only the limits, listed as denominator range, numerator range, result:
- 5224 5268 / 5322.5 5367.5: 1.11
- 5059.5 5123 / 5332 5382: 1.22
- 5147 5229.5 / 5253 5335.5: 1.16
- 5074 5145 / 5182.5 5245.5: 1.09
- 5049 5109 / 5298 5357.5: 1.20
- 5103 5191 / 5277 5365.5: 1.29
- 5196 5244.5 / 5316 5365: 1.09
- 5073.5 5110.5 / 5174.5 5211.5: 0.99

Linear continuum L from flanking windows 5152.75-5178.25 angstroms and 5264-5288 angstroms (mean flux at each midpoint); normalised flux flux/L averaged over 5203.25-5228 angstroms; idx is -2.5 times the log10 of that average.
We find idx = -0.13 mag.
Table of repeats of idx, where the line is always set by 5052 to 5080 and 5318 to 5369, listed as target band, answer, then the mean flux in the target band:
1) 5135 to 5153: 0.16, 13.6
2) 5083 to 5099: 0.03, 15.2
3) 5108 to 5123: 0.08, 14.6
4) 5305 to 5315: -0.07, 17.7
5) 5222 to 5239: 0.02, 16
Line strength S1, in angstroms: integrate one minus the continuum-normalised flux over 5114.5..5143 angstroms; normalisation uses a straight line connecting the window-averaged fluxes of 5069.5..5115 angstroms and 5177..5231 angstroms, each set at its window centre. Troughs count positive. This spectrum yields 1.7 angstroms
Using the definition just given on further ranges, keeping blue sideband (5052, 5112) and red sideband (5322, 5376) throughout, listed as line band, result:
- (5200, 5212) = 0.1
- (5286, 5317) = -1.8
